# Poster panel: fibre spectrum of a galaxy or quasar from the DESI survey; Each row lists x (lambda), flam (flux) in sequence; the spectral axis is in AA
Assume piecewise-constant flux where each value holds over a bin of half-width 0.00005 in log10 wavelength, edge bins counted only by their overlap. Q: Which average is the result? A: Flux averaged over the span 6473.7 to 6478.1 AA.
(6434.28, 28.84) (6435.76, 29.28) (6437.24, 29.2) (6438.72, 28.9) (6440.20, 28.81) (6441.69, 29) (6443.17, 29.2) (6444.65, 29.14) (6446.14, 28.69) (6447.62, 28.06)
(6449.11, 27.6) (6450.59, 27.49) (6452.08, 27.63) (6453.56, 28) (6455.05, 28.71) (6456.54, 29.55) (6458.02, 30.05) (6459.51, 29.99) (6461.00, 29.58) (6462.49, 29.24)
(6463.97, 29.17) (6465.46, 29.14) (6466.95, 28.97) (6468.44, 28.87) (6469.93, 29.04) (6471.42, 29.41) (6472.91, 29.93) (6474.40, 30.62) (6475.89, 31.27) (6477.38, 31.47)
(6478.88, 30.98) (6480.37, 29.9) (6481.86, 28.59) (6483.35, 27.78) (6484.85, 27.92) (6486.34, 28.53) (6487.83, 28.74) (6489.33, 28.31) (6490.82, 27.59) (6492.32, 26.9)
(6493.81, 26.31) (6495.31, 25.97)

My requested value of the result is 31.1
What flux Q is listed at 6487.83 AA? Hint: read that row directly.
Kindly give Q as 28.74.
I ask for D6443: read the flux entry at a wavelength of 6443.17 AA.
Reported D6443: 29.2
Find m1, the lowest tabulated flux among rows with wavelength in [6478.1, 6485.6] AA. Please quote 27.78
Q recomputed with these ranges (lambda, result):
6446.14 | 28.69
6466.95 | 28.97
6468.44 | 28.87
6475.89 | 31.27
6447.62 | 28.06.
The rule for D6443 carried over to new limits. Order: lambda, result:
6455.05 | 28.71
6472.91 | 29.93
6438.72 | 28.9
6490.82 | 27.59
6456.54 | 29.55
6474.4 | 30.62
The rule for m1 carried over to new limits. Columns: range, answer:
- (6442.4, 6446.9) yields 28.69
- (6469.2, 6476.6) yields 29.04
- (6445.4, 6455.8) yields 27.49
